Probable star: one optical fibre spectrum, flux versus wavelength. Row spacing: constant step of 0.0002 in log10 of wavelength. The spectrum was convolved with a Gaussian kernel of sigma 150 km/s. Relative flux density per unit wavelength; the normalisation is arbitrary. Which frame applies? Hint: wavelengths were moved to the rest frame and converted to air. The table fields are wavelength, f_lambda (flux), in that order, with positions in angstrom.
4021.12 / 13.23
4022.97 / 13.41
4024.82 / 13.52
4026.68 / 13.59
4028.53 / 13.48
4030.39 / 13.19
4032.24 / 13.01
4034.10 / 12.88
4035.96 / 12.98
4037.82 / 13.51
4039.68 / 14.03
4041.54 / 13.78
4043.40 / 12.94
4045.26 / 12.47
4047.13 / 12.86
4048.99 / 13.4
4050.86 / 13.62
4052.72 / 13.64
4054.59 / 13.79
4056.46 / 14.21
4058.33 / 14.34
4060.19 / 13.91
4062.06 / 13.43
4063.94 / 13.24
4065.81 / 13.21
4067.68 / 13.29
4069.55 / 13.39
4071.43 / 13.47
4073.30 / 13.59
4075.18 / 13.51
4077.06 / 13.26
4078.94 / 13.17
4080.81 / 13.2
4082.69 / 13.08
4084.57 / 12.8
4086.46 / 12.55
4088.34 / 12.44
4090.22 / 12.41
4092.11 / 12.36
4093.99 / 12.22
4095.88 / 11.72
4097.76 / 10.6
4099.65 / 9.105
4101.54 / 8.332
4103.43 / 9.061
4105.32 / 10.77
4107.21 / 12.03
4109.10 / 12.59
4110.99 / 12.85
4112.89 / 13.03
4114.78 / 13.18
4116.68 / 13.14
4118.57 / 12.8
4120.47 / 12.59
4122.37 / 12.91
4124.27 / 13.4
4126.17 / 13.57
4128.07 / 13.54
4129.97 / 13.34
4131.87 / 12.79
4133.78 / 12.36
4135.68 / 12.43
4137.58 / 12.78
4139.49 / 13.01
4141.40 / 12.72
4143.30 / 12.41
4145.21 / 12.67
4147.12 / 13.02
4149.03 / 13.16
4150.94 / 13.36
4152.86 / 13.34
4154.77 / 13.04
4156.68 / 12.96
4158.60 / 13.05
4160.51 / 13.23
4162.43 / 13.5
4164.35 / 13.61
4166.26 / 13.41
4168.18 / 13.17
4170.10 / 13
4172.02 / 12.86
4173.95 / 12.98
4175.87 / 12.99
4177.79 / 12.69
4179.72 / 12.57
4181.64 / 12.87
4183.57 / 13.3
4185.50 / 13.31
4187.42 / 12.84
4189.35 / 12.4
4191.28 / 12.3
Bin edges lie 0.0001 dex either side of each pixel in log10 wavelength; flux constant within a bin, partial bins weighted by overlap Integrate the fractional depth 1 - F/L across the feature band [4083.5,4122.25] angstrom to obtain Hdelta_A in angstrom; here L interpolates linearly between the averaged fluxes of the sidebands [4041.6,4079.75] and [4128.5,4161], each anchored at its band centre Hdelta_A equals 3.9 angstrom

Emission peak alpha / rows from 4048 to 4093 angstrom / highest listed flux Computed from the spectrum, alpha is 14.34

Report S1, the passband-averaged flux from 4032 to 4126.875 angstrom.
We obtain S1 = 12.8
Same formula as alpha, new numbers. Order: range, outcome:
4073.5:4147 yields 13.57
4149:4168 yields 13.61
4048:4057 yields 14.21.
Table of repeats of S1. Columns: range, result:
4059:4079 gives 13.4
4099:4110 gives 10.3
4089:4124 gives 11.8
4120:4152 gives 12.9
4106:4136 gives 12.9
